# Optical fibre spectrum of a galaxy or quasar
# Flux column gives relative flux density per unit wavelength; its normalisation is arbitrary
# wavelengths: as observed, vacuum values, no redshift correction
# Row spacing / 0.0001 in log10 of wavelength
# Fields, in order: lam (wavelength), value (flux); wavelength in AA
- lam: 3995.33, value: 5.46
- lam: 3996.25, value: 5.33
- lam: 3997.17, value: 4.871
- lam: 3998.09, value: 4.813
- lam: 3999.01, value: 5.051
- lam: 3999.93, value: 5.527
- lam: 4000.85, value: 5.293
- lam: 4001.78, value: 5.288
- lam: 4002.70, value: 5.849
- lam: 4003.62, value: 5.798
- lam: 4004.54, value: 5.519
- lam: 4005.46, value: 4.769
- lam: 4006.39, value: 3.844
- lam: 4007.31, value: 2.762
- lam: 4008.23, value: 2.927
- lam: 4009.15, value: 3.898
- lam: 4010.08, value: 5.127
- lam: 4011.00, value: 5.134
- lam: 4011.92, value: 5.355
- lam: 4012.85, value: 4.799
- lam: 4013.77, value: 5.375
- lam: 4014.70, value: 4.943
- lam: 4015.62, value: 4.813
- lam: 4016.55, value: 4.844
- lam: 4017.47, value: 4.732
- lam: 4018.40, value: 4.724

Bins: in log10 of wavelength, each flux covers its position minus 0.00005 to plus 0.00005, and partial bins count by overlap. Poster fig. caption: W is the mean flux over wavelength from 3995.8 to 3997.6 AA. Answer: 5.1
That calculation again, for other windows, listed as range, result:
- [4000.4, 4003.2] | 5.47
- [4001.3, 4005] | 5.61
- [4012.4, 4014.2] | 5.1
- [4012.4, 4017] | 4.95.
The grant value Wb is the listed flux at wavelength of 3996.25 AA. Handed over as 5.33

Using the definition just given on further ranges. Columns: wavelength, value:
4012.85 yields 4.799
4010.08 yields 5.127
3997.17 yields 4.871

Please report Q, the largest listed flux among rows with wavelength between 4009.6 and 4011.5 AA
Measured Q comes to 5.134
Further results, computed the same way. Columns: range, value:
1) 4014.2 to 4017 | 4.943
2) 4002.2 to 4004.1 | 5.849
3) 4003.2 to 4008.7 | 5.798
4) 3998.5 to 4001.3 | 5.527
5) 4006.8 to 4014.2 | 5.375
